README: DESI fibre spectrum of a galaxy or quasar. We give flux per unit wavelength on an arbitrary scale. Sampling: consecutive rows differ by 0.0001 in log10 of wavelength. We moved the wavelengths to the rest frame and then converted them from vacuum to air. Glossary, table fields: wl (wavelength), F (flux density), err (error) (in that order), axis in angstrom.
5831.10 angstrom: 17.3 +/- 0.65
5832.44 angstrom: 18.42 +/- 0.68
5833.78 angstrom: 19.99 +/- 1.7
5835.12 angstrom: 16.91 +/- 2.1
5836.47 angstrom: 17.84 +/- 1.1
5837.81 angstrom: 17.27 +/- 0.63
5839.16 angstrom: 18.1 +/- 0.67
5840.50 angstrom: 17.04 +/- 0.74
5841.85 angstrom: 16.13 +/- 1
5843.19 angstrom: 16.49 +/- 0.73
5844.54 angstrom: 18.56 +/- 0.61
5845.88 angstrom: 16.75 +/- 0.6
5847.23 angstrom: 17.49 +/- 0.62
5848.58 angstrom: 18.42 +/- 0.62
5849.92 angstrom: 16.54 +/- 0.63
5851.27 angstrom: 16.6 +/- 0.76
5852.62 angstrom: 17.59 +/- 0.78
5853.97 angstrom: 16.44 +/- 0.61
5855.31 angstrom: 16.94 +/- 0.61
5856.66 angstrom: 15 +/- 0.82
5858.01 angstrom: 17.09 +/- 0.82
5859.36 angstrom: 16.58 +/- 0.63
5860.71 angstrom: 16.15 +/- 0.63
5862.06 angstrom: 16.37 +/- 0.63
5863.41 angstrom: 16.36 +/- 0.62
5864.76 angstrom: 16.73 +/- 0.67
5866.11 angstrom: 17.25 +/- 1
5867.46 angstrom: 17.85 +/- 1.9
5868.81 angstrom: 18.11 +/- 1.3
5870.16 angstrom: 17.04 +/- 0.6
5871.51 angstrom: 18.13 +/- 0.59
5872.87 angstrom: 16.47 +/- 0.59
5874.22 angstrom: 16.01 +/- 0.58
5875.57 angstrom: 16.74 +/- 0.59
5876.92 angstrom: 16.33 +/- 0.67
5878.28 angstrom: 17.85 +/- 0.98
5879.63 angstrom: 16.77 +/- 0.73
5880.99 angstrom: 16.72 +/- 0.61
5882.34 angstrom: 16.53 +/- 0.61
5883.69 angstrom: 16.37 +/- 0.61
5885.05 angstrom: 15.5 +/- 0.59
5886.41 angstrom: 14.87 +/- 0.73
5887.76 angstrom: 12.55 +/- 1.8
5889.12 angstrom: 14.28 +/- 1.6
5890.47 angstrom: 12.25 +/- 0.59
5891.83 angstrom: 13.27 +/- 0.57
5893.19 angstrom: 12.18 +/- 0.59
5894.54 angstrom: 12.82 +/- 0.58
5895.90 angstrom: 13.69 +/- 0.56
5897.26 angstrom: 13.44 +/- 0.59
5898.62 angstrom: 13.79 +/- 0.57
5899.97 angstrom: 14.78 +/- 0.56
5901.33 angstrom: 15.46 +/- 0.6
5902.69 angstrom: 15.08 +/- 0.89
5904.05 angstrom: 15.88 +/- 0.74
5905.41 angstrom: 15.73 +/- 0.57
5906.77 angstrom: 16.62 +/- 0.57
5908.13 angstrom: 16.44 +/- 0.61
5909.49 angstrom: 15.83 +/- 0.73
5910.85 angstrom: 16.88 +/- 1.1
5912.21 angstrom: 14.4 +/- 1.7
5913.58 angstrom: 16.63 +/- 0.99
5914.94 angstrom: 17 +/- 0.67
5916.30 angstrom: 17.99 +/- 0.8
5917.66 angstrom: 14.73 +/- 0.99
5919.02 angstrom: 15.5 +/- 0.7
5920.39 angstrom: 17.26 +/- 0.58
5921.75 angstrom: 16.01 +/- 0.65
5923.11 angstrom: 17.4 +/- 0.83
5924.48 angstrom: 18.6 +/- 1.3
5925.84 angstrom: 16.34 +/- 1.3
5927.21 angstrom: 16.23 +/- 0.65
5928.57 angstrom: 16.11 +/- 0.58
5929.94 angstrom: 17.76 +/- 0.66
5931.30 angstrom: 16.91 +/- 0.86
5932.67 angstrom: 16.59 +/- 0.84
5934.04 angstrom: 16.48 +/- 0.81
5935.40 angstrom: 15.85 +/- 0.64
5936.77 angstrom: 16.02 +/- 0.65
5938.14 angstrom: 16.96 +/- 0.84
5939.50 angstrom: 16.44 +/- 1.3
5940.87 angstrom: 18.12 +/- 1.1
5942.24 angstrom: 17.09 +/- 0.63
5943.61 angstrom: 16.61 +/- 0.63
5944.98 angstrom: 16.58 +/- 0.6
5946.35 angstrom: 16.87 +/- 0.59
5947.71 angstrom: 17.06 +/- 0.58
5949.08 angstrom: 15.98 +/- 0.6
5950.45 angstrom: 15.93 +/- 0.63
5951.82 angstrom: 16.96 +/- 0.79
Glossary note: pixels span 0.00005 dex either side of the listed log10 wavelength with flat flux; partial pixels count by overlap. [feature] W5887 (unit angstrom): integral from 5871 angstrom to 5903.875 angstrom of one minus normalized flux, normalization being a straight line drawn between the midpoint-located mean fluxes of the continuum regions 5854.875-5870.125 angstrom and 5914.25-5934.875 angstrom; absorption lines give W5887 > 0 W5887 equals 3.3 angstrom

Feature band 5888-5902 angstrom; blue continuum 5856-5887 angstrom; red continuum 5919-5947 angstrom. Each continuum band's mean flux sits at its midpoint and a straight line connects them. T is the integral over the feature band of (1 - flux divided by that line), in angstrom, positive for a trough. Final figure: 2.6 angstrom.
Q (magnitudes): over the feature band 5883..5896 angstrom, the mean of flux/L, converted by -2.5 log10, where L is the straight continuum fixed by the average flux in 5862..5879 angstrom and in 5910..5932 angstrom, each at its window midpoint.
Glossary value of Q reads 0.22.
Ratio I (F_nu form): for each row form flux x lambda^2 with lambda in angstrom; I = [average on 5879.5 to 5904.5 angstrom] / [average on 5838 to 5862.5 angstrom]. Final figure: 0.9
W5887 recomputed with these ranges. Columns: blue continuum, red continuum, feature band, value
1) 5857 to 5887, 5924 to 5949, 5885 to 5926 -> 3.7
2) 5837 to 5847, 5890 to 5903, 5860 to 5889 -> -2.6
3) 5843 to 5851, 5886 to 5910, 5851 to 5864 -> 0.2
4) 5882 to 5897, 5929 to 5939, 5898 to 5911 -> -0.6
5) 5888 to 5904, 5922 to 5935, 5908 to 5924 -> -0.7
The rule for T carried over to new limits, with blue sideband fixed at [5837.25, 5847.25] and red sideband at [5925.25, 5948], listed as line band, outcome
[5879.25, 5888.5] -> 0.8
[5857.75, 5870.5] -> 0.1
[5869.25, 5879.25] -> 0.0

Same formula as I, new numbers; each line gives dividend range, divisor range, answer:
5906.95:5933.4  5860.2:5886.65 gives 1.00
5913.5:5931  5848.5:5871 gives 1.01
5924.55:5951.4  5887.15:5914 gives 1.16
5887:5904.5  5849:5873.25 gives 0.83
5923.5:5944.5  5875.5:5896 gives 1.15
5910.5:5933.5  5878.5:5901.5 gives 1.16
